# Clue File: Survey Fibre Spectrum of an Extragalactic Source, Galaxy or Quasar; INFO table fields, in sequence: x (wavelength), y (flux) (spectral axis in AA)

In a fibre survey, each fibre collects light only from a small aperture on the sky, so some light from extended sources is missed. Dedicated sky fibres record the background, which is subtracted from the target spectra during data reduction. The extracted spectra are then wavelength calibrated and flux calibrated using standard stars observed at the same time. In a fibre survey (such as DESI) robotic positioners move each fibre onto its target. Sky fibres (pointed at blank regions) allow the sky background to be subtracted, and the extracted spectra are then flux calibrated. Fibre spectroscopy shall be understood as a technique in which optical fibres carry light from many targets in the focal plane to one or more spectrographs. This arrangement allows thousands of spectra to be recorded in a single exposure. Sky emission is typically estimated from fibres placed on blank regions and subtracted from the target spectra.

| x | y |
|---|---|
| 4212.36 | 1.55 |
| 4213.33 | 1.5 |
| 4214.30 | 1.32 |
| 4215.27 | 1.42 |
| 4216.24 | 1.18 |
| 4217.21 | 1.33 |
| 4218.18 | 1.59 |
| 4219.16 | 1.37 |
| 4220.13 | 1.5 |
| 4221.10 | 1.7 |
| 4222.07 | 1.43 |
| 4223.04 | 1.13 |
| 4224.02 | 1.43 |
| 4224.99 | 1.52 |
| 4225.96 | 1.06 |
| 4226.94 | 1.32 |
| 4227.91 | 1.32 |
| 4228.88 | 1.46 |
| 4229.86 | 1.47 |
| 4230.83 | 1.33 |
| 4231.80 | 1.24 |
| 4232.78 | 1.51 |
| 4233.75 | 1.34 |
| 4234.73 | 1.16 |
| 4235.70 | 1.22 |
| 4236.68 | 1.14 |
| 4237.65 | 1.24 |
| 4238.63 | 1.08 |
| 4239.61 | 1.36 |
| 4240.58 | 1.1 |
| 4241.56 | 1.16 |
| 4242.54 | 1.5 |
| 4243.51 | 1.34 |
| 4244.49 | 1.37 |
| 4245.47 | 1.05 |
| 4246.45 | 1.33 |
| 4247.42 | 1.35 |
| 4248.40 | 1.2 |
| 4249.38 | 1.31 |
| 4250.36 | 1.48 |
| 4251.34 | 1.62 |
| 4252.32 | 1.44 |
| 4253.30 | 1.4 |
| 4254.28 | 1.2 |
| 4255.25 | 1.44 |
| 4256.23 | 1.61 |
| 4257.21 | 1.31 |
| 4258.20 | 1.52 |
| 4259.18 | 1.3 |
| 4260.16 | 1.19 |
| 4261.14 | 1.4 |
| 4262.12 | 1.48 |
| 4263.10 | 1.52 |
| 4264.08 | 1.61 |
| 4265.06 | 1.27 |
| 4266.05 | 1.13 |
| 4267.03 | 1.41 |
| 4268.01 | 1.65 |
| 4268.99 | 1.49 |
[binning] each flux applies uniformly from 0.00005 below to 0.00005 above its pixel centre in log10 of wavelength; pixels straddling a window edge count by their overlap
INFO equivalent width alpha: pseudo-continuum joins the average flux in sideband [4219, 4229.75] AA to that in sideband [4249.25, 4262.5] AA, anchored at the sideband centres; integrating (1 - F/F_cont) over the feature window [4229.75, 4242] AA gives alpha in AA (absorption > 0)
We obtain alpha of 1.27 AA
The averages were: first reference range 1.39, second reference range 1.41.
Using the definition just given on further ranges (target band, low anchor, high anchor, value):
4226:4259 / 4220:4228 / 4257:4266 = 1.3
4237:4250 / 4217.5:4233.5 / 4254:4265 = 1.3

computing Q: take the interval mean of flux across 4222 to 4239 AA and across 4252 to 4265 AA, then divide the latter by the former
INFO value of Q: 1.09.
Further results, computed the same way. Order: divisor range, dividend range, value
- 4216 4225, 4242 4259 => 0.97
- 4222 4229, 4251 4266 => 1.07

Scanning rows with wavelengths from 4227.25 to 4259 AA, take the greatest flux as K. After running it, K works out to 1.62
